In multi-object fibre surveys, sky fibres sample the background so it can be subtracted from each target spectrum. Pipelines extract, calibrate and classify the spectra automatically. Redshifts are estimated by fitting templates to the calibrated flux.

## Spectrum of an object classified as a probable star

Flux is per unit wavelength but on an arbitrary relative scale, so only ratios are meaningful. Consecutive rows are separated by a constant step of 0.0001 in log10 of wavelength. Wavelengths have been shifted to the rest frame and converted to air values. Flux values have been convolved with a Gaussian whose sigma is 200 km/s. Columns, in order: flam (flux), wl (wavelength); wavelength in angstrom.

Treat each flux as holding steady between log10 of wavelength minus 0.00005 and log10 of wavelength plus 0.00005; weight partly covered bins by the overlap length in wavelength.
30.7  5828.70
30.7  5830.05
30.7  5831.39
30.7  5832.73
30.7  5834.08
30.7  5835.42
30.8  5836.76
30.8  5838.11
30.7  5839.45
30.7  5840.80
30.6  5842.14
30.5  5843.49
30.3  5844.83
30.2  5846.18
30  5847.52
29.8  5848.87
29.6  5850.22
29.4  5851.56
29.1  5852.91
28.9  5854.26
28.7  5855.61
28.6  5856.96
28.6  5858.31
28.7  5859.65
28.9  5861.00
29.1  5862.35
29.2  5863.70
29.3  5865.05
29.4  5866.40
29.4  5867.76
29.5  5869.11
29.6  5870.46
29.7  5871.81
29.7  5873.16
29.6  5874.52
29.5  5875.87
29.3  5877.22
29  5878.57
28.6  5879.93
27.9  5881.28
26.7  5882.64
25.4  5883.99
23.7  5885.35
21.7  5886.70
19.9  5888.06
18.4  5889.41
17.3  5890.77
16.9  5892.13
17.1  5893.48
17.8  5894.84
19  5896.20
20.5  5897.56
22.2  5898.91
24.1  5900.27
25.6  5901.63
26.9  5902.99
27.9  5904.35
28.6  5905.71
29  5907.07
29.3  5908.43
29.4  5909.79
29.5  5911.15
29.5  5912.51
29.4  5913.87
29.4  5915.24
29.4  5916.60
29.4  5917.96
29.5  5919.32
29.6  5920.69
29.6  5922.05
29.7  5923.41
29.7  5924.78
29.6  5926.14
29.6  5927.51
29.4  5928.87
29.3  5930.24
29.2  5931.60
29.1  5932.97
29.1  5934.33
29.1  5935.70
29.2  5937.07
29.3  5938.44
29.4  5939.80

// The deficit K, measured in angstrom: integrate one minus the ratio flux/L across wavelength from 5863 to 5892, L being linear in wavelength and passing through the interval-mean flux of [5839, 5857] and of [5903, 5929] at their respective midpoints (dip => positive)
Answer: 2.9 angstrom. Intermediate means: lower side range 29.8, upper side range 29.3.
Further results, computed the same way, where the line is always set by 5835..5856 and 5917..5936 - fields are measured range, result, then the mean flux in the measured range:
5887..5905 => 5.22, 21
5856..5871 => 0.41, 29.1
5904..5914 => 0.16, 29.1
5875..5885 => 0.62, 27.9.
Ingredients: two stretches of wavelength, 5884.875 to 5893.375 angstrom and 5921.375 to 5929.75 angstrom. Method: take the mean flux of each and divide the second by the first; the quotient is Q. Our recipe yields 1.5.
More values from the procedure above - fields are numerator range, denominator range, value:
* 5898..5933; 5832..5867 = 0.96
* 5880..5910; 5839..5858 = 0.79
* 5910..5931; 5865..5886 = 1.04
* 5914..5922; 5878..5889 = 1.17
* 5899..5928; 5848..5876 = 0.98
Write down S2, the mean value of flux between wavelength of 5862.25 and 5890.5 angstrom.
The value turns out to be 27.2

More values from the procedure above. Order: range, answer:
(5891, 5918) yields 25.3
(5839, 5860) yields 29.7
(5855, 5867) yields 29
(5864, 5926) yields 26.5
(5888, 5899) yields 18.6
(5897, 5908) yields 25.7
